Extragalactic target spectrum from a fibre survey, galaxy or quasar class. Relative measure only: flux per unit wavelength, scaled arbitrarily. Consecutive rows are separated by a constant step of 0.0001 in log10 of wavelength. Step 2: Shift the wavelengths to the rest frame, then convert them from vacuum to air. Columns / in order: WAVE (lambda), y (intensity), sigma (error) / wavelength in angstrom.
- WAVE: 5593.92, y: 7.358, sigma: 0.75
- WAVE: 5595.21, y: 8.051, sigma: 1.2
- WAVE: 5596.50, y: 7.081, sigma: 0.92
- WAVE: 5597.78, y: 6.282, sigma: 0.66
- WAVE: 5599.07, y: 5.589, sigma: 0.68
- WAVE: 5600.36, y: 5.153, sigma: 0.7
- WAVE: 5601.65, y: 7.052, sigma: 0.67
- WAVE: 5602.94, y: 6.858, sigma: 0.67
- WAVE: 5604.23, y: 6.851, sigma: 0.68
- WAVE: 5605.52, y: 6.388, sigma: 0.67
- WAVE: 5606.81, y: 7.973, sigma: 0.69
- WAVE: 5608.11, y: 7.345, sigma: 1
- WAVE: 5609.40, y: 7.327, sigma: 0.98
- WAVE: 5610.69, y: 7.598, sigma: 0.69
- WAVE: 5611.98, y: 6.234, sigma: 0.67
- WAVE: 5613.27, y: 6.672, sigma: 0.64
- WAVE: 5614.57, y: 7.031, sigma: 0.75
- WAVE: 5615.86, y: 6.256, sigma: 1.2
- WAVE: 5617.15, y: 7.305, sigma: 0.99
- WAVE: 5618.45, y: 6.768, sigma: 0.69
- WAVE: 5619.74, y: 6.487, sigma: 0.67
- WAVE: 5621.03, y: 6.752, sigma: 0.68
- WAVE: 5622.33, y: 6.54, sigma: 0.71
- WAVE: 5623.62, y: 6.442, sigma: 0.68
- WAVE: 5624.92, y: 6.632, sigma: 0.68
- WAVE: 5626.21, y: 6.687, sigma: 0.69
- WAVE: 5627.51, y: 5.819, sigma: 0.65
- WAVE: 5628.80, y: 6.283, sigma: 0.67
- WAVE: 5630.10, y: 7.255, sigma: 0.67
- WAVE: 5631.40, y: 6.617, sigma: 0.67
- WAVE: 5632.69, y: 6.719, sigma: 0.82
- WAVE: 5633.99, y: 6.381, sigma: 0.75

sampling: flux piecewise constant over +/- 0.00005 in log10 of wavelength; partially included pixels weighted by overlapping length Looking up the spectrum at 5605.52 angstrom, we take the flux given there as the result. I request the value 6.388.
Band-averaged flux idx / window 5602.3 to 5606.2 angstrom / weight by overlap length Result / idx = 6.71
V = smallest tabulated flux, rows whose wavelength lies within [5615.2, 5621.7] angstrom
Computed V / 6.256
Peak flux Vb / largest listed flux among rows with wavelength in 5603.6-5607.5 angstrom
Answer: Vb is 7.973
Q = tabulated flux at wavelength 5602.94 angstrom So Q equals 6.858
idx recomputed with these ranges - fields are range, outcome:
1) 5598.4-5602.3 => 5.93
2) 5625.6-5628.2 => 6.25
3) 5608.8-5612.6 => 7.06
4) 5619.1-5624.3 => 6.55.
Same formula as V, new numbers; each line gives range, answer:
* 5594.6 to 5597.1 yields 7.081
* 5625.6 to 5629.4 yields 5.819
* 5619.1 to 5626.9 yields 6.442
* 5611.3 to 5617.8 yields 6.234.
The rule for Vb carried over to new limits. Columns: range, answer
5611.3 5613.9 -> 6.672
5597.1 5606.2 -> 7.052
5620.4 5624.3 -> 6.752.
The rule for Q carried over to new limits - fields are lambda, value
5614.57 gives 7.031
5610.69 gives 7.598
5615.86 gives 6.256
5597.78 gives 6.282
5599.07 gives 5.589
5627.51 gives 5.819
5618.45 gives 6.768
